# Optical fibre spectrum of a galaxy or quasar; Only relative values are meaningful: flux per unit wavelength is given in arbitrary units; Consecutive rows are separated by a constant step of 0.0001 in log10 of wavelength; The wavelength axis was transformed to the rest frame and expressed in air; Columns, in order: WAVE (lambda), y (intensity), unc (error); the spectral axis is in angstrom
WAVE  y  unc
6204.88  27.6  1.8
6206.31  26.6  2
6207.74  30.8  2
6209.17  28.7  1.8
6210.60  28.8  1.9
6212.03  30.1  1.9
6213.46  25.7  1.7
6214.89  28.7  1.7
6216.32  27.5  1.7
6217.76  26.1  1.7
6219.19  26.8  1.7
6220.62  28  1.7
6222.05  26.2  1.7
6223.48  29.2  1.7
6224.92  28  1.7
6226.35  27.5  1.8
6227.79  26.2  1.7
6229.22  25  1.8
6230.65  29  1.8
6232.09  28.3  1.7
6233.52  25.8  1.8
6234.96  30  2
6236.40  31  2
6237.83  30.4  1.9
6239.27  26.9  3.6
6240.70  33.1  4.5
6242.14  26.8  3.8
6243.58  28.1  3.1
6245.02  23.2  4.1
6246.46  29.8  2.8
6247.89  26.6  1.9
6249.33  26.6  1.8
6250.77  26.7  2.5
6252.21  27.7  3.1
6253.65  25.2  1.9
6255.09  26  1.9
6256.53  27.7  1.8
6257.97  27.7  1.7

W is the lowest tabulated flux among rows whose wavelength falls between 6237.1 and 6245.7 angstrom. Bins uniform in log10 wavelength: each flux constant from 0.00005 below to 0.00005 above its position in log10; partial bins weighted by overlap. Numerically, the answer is 23.2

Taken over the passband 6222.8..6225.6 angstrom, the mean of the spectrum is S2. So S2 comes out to 28.5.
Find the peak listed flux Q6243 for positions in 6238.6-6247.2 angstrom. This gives 33.1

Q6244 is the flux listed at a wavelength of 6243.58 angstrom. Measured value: 28.1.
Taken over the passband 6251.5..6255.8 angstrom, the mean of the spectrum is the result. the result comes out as 26.3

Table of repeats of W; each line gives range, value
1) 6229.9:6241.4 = 25.8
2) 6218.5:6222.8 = 26.2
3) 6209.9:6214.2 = 25.7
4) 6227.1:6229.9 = 25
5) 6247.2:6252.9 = 26.6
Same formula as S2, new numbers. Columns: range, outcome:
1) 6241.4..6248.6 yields 26.9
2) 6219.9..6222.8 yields 27.2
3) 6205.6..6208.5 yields 28.7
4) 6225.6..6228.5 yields 26.8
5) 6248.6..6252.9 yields 27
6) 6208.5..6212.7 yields 29.2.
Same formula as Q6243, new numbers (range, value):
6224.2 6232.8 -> 29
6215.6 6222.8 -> 28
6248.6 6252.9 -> 27.7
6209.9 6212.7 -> 30.1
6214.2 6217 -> 28.7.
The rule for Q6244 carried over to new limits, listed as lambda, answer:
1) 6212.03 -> 30.1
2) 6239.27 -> 26.9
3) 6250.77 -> 26.7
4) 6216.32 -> 27.5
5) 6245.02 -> 23.2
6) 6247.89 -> 26.6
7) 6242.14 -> 26.8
